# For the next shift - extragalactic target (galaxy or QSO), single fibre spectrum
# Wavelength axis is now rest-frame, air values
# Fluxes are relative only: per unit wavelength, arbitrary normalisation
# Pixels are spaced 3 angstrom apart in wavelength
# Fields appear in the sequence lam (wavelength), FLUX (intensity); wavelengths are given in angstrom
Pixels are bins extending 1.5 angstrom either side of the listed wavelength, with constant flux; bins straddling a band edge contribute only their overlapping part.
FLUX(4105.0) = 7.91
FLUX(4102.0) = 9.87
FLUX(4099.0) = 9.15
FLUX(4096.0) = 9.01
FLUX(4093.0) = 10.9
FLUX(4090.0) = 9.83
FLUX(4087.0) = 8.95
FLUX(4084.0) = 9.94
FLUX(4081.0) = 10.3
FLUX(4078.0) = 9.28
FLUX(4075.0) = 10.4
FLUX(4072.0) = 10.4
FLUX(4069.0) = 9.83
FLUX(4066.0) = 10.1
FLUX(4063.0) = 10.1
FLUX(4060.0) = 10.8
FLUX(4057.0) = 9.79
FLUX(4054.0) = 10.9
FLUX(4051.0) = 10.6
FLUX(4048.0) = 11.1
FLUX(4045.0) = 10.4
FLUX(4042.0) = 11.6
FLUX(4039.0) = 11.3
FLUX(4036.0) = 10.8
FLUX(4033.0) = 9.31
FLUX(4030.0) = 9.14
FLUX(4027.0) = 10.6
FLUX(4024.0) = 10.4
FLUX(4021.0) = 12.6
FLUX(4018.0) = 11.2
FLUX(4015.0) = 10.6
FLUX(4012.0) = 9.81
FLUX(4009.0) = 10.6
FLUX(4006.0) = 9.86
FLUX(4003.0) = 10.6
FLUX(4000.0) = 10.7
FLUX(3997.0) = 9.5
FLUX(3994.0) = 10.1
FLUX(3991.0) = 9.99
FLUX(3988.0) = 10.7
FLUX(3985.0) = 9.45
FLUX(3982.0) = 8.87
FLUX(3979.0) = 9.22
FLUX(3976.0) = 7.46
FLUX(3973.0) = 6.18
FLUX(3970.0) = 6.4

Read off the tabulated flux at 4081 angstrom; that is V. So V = 10.3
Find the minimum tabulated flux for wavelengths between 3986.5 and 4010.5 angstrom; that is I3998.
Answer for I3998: 9.5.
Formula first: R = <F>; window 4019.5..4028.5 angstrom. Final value 11.2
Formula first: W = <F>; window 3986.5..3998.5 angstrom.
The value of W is 10.1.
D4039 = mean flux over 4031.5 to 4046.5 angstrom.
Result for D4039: 10.7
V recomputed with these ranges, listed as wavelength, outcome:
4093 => 10.9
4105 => 7.91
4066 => 10.1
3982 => 8.87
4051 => 10.6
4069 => 9.83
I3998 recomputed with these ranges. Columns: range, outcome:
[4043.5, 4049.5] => 10.4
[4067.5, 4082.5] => 9.28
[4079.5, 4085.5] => 9.94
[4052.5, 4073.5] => 9.79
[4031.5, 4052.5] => 9.31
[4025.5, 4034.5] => 9.14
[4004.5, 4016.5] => 9.81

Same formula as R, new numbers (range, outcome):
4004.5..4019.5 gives 10.4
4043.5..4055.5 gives 10.8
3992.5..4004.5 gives 10.2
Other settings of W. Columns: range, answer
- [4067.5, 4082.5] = 10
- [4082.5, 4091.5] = 9.57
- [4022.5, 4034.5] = 9.86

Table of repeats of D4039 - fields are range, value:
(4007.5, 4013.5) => 10.2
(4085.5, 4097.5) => 9.67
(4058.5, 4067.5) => 10.3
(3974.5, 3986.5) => 8.75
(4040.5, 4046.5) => 11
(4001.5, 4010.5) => 10.4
